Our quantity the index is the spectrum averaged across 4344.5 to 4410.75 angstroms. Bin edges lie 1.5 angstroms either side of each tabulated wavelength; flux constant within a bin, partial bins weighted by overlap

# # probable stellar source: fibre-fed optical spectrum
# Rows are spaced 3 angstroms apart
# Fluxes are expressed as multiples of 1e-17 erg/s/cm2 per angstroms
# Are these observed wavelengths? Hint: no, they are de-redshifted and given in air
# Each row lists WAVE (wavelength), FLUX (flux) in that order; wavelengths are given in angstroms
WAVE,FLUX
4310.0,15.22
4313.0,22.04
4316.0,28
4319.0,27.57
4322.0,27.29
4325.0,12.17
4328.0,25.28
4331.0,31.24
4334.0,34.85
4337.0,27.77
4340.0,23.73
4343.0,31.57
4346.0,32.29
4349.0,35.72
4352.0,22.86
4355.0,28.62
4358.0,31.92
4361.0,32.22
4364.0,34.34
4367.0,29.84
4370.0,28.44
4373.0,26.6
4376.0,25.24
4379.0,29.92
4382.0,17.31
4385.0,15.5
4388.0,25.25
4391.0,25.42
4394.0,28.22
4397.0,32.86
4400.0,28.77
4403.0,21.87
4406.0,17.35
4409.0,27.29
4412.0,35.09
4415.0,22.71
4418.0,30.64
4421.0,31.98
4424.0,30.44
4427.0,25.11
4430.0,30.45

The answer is 27.2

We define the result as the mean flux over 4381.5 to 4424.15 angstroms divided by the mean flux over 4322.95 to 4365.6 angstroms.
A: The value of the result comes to 0.90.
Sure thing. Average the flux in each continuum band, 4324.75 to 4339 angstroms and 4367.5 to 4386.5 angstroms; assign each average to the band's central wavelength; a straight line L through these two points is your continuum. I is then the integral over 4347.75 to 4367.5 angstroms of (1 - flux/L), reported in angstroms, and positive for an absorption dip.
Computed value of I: -4.1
